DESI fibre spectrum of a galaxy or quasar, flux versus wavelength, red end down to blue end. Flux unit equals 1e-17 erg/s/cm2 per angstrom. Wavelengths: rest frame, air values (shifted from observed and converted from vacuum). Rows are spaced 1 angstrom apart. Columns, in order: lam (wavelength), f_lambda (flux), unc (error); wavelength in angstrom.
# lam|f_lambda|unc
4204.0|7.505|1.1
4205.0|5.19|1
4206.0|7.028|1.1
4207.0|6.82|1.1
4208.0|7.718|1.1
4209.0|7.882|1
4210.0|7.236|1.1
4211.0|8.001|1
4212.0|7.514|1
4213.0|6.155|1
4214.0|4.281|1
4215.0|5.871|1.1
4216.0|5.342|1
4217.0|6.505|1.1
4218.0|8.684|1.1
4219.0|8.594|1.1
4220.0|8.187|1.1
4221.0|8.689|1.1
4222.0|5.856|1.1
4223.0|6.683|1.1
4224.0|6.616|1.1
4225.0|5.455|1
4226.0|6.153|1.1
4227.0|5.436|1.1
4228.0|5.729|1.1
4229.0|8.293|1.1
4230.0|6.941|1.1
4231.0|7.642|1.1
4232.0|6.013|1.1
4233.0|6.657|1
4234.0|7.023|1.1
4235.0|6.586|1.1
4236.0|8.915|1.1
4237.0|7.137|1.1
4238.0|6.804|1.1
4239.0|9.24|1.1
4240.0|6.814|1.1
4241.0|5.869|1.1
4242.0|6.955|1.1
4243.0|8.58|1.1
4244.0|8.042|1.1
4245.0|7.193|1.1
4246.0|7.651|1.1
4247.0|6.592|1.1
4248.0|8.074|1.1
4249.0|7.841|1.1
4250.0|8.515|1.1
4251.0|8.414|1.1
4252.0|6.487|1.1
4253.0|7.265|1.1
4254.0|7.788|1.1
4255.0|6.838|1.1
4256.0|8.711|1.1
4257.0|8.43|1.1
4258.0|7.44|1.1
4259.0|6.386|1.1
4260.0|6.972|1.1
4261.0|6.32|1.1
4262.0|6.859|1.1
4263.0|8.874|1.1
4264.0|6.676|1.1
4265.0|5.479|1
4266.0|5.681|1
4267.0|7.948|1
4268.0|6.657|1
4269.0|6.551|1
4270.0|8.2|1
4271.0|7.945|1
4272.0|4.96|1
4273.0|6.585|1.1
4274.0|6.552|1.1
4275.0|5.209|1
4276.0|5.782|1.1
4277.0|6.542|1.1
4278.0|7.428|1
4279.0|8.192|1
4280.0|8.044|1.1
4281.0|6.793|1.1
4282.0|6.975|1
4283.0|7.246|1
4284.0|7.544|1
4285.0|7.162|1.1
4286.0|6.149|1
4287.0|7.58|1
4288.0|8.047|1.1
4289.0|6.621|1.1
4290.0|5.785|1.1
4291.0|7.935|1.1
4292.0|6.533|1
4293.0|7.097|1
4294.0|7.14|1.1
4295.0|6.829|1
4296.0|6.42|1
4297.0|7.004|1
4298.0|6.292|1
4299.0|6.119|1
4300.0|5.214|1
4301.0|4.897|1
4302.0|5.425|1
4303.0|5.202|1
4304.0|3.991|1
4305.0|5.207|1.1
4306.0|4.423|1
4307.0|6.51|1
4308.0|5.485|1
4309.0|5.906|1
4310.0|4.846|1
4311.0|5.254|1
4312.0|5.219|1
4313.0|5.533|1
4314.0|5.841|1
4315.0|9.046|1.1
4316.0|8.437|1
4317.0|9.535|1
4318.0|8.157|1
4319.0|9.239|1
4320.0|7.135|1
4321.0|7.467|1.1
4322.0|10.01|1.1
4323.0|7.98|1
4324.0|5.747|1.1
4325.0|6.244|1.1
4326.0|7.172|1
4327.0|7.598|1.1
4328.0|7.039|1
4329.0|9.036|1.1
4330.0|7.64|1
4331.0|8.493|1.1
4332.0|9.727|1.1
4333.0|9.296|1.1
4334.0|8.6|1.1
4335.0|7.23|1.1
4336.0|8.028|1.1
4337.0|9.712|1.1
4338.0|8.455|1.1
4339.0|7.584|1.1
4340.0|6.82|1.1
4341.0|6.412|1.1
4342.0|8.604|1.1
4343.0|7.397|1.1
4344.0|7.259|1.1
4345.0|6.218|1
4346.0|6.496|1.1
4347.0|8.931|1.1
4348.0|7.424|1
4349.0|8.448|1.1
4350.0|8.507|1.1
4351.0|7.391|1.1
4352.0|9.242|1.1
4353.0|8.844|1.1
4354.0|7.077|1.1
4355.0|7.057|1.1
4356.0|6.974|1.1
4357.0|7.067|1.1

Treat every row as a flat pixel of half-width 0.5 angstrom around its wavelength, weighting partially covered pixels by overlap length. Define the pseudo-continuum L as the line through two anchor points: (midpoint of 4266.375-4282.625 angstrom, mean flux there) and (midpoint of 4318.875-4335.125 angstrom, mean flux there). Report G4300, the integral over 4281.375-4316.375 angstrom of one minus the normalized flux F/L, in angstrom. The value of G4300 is 5.1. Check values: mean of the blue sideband 6.89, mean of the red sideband 7.97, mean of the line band 6.31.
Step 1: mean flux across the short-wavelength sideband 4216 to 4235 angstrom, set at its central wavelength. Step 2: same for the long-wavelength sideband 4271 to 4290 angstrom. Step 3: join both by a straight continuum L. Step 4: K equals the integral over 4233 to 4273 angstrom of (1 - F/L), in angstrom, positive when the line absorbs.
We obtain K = -2.4 angstrom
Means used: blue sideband 6.9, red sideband 6.86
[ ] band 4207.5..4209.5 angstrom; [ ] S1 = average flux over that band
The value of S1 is 7.8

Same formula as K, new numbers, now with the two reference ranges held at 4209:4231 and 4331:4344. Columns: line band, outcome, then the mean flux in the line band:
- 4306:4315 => 2.4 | 5.7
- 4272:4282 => 1.0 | 6.71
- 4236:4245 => -0.6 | 7.5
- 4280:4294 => 0.9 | 7.08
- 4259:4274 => 1.1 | 6.81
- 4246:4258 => -0.9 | 7.71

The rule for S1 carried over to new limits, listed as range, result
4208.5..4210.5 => 7.56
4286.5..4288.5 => 7.81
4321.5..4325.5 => 7.5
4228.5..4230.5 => 7.62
